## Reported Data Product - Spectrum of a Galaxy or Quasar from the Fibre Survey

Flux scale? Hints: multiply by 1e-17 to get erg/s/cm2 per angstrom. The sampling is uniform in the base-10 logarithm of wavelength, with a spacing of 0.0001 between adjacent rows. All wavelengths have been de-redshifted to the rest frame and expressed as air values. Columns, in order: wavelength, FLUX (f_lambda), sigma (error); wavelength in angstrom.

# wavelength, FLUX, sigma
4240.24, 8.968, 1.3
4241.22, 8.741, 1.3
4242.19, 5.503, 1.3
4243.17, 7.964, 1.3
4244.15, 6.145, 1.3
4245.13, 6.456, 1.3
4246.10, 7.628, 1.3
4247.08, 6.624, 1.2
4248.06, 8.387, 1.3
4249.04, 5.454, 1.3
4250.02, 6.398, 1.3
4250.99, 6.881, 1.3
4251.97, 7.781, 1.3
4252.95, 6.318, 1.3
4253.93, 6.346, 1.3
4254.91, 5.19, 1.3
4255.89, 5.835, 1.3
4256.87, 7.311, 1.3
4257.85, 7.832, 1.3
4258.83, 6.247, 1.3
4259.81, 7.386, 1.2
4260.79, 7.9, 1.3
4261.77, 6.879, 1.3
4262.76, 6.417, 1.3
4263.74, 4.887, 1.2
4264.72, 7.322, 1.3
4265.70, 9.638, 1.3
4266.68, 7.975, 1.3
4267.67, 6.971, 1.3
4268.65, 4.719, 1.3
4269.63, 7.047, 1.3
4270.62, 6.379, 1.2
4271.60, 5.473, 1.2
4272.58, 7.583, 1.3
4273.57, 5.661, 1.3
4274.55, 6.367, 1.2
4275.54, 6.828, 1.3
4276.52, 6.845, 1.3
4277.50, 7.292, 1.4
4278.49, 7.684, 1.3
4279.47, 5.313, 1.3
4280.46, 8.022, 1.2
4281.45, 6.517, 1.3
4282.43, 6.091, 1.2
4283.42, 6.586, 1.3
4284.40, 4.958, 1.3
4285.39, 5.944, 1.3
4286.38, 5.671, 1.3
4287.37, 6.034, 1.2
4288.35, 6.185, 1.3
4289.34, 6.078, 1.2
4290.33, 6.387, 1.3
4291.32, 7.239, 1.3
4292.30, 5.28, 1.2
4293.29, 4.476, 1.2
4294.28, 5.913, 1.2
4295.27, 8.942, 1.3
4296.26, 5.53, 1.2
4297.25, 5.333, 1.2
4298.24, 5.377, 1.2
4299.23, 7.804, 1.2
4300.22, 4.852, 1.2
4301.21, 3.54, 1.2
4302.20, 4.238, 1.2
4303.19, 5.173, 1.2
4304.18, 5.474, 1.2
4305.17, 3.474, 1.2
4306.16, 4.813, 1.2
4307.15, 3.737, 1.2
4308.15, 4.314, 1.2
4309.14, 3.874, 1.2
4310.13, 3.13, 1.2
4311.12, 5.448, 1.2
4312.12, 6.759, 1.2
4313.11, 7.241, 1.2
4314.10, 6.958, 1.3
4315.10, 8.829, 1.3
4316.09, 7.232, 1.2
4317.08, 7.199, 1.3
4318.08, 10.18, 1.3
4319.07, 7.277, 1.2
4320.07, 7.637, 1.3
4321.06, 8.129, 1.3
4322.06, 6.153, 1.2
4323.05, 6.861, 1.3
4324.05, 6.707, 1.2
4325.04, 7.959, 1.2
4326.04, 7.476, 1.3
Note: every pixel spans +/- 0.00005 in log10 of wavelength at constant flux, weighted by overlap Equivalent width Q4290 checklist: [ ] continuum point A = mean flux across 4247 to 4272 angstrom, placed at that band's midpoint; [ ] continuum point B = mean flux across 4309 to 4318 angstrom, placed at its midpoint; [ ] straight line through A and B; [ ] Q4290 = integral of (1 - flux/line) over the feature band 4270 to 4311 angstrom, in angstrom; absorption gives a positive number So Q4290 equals 5.5 angstrom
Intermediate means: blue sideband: 6.76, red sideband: 6.57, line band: 5.77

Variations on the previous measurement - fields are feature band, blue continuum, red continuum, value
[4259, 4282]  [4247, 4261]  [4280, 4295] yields -1.3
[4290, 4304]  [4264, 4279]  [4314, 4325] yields 3.0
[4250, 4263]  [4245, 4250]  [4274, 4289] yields 0.0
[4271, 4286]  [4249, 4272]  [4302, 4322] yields 0.1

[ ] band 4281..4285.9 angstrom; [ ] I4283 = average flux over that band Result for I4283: 6.02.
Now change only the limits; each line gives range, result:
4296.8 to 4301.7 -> 5.38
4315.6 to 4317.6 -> 7.23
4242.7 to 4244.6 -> 7.05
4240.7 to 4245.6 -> 6.97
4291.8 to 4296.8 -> 6.03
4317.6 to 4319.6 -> 8.7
